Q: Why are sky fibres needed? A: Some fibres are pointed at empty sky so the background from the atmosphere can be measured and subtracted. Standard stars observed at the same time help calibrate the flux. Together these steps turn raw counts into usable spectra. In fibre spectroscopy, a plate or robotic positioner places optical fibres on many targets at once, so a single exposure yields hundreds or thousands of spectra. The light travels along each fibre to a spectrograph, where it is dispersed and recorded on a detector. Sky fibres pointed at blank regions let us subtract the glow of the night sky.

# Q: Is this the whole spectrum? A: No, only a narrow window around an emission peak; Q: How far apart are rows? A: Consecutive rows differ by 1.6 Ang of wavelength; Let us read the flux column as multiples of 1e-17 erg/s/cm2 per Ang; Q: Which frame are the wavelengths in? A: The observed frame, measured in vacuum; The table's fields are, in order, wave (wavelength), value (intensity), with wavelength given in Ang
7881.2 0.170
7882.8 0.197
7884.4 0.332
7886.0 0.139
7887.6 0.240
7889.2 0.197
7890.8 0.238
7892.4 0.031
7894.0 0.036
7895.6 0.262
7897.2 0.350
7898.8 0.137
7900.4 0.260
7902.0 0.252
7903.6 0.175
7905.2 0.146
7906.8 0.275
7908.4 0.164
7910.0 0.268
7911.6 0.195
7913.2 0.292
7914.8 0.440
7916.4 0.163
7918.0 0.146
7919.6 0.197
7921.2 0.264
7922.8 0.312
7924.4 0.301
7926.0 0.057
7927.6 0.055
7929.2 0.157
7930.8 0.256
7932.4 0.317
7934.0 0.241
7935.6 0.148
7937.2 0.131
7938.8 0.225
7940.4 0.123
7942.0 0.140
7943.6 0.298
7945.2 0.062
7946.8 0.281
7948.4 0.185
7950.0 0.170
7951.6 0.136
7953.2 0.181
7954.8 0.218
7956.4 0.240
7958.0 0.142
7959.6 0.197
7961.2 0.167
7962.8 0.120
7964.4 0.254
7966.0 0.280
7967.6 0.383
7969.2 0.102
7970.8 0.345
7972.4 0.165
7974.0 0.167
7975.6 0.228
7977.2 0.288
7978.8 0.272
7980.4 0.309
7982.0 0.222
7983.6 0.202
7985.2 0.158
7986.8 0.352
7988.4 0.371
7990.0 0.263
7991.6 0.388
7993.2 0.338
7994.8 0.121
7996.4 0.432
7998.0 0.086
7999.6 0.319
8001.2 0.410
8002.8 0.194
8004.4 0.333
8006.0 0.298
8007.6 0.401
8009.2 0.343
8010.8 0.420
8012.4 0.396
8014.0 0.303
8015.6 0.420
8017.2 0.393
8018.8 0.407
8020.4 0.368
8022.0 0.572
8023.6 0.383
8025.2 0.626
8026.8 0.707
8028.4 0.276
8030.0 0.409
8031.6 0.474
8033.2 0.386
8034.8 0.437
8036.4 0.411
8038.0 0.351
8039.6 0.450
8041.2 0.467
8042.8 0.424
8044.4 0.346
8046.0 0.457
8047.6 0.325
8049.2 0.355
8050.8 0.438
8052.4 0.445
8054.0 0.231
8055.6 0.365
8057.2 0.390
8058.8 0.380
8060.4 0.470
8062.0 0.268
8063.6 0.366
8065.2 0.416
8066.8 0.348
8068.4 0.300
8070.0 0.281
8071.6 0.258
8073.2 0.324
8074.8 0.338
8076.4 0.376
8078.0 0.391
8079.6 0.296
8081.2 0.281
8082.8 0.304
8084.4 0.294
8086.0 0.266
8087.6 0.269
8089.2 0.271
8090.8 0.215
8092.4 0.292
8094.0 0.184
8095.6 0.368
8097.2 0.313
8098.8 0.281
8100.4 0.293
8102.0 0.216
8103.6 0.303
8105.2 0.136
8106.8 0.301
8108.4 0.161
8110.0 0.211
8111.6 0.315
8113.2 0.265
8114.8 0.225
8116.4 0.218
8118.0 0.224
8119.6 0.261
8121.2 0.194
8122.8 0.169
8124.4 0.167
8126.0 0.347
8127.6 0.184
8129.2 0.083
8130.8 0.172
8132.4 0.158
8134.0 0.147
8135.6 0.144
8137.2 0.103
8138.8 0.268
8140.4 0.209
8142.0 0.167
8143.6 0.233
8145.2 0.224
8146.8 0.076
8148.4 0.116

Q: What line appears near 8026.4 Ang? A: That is Mg II 2798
